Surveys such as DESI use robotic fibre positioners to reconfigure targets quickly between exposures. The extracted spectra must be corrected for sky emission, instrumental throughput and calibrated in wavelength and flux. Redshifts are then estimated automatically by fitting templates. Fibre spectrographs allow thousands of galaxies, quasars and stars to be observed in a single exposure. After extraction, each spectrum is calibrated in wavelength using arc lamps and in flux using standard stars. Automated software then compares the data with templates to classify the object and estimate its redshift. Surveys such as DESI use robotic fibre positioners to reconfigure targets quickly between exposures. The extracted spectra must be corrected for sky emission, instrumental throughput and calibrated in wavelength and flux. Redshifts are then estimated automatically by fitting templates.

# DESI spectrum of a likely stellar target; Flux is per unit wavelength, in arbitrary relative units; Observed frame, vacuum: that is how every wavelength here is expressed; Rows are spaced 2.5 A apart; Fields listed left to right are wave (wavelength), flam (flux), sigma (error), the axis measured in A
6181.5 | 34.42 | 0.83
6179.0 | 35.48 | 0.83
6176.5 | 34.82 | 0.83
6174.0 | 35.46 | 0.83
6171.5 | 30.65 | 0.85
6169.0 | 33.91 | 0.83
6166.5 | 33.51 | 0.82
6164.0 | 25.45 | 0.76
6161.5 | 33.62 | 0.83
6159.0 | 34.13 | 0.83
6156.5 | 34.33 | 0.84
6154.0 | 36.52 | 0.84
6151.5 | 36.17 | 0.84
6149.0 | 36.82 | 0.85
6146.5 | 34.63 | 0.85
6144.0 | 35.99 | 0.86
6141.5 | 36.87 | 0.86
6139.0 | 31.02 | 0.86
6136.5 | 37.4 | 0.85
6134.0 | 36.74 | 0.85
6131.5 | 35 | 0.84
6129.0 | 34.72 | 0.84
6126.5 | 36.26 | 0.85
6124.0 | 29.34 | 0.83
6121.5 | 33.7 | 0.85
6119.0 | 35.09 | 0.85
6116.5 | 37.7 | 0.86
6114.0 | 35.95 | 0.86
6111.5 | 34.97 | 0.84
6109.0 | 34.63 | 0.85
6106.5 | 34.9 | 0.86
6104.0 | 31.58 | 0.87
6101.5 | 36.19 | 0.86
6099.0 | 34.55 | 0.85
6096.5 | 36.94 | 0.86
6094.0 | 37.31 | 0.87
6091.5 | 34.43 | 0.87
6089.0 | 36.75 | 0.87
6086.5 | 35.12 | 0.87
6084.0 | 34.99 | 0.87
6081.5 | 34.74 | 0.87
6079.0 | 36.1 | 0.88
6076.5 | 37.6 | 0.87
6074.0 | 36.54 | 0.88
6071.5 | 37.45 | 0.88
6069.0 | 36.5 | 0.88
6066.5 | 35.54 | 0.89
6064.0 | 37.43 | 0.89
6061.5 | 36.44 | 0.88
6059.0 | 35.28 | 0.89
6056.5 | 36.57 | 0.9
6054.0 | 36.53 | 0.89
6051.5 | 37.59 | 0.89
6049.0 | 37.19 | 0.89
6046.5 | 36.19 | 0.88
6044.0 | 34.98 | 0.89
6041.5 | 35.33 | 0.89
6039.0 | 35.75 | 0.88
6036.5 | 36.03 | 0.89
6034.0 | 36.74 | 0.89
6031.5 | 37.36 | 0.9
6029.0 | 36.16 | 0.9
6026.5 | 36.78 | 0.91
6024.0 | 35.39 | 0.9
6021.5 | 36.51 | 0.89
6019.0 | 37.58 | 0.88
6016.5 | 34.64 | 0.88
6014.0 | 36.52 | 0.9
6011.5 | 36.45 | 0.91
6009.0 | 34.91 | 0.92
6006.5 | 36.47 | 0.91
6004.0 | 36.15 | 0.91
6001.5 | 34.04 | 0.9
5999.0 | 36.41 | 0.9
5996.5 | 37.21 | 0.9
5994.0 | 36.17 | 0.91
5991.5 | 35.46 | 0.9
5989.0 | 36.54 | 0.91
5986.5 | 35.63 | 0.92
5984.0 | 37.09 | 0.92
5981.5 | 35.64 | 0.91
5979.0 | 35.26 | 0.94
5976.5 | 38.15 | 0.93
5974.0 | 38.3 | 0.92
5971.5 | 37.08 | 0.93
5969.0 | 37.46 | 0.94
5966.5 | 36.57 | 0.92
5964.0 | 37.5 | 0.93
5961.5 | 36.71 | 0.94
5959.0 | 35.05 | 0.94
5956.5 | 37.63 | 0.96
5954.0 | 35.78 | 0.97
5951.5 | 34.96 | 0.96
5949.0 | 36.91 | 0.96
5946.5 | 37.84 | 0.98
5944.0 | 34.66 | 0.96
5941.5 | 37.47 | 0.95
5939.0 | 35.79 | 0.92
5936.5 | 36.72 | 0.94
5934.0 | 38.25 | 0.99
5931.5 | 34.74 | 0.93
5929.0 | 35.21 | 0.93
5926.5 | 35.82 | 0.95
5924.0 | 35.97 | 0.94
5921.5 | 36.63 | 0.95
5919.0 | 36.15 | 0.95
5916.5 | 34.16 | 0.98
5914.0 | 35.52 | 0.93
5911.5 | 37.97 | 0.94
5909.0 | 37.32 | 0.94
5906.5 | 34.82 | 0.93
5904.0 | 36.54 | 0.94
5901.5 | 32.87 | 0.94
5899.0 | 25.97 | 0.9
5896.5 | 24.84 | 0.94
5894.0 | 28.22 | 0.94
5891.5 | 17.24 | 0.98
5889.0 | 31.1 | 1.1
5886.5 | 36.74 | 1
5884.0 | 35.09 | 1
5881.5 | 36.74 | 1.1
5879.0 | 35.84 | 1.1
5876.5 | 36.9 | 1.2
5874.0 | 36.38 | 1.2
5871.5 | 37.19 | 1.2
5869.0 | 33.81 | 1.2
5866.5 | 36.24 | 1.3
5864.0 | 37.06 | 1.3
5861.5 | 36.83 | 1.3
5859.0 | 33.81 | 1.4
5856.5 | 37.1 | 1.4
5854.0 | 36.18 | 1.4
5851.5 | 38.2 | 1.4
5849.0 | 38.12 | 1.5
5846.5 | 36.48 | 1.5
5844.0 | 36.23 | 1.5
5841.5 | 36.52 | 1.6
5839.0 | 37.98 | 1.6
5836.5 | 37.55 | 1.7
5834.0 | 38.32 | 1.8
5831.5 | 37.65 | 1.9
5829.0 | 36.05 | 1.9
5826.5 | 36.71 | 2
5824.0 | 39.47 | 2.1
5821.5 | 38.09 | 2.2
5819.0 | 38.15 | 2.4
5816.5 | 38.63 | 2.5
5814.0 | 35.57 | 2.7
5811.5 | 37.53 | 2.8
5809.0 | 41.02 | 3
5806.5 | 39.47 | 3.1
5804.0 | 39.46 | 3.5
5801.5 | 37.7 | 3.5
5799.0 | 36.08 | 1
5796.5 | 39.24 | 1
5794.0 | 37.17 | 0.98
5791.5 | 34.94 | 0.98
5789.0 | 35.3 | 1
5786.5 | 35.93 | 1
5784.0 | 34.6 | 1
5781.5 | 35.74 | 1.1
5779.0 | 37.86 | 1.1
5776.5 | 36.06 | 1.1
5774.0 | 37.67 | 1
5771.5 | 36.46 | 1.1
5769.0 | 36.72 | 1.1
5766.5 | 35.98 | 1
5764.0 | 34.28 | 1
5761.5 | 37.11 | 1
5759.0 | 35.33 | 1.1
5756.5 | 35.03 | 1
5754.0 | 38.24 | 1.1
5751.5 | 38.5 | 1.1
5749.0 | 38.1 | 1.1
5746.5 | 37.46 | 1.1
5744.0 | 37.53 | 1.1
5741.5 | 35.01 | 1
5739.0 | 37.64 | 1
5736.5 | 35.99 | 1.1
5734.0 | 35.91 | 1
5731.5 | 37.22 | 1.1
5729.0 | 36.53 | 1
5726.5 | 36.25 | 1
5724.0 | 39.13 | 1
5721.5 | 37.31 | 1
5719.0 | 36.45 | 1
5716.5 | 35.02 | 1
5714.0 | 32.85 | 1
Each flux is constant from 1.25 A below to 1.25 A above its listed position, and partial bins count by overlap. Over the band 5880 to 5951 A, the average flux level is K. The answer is 34.2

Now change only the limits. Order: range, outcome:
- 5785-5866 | 37.3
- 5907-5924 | 36.2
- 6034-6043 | 35.8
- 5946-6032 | 36.4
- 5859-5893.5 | 34.2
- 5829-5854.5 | 37.3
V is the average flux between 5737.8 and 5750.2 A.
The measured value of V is 37.1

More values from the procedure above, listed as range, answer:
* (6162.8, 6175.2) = 31.8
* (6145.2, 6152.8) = 35.9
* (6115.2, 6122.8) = 35.5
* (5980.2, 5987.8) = 36.1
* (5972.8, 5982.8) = 36.8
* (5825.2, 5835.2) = 37.2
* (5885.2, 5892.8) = 28.4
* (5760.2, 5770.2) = 36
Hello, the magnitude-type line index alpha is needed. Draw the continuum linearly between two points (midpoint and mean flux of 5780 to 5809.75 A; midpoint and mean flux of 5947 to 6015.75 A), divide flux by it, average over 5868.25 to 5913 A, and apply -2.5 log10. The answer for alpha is 0.11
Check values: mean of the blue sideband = 37.2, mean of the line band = 33.1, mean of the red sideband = 36.4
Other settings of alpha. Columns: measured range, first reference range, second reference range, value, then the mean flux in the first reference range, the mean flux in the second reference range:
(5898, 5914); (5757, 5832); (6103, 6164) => 0.06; 37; 34.7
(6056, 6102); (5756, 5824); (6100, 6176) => -0.04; 37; 34.4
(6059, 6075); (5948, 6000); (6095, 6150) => -0.03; 36.5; 35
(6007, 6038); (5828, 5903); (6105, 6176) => -0.05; 34.6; 34.5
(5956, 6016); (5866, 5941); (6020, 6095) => -0.03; 34.2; 36.2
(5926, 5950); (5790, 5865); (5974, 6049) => 0.01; 37.4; 36.2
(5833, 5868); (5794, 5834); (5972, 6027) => 0.02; 38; 36.2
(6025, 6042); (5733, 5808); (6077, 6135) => -0.03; 36.8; 35.1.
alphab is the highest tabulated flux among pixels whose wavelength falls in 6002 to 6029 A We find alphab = 37.58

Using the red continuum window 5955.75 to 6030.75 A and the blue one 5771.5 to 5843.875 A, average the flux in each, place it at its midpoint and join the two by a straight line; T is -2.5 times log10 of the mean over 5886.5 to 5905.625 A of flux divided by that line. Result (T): 0.268 mag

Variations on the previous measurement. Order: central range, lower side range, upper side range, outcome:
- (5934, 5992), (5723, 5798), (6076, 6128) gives -0.03 mag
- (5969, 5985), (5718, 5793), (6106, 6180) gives -0.05 mag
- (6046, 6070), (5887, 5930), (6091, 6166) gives -0.07 mag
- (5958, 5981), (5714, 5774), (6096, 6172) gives -0.04 mag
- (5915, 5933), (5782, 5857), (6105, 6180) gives 0.03 mag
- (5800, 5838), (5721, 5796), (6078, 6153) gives -0.05 mag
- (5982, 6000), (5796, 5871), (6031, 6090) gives 0.01 mag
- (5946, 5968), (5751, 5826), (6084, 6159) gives -0.01 mag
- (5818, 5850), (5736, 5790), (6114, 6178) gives -0.04 mag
